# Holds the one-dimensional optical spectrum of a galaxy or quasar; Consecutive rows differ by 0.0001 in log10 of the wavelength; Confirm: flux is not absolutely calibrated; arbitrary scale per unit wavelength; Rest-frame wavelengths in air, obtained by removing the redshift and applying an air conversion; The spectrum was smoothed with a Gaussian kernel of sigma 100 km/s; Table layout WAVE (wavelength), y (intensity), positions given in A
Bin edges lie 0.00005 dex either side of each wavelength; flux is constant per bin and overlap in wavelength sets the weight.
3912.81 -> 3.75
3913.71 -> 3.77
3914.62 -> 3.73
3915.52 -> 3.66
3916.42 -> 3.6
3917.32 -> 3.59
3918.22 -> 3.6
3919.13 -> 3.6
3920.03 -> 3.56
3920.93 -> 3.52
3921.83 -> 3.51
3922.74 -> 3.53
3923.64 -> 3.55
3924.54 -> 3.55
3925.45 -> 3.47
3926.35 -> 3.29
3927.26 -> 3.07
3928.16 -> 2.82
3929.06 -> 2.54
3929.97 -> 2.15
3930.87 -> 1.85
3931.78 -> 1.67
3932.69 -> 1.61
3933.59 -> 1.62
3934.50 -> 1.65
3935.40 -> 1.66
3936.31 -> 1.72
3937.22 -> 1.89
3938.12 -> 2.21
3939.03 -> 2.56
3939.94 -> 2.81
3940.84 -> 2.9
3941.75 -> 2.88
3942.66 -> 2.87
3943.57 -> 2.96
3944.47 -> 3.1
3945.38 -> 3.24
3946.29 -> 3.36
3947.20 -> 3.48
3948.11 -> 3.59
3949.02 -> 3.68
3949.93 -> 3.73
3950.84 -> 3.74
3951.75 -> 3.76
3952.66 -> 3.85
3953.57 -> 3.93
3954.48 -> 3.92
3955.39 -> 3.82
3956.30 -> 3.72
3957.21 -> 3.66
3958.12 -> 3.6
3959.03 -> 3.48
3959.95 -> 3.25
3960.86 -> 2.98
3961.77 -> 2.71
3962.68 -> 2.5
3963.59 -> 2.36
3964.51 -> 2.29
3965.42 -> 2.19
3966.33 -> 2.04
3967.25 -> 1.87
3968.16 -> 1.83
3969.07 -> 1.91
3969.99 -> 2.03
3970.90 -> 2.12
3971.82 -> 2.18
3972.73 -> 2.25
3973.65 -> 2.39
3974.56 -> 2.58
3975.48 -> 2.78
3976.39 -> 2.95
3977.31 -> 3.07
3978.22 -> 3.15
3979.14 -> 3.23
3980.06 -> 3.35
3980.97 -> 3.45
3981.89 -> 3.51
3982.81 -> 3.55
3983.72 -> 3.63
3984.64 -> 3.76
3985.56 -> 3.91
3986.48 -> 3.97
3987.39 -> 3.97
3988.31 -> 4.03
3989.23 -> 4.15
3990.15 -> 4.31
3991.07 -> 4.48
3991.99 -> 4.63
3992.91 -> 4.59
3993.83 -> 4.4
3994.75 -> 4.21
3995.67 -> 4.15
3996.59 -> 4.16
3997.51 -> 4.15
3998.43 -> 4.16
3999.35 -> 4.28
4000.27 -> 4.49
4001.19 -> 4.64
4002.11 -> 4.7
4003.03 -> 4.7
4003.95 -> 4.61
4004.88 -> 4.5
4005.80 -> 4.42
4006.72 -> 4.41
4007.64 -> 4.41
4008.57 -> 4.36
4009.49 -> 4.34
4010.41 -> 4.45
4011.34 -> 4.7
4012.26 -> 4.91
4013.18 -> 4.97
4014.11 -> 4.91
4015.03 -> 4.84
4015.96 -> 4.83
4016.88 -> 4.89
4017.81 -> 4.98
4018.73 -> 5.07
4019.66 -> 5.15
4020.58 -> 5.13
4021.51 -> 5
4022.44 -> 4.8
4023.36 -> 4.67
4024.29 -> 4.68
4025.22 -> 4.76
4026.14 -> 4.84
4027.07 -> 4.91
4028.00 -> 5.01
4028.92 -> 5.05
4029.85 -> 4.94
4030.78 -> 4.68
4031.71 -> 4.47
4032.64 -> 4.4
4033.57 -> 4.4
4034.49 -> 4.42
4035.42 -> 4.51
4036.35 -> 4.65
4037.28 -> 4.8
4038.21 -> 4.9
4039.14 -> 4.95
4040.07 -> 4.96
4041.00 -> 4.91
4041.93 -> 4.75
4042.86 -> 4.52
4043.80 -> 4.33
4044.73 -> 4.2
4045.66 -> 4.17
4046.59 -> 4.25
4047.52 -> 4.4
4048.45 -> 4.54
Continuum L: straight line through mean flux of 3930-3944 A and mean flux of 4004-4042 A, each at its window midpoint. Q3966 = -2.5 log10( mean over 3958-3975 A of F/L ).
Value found 0.24 mag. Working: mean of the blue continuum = 2.19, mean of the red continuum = 4.75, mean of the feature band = 2.43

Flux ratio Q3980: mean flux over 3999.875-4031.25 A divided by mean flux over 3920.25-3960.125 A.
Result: 1.58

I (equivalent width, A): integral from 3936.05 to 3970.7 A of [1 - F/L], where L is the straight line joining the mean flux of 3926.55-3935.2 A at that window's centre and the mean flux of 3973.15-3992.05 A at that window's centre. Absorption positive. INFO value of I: -3.23 A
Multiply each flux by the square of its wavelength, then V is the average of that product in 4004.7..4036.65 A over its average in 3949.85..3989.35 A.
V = 1.6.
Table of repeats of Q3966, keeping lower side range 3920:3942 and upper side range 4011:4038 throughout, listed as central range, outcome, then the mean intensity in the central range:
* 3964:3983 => 0.365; 2.59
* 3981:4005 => -0.034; 4.2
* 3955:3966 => 0.086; 3.03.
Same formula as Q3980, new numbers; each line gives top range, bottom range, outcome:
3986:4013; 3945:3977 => 1.48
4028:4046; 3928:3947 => 1.94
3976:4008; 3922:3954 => 1.42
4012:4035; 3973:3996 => 1.31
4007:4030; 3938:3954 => 1.47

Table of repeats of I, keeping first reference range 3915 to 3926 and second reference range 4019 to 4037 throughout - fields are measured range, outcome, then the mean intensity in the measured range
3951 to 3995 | 9.5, 3.26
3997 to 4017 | -0.2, 4.57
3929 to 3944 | 6.2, 2.2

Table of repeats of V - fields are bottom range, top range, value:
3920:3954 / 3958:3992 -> 1.07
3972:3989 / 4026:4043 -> 1.48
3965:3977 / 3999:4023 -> 2.14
